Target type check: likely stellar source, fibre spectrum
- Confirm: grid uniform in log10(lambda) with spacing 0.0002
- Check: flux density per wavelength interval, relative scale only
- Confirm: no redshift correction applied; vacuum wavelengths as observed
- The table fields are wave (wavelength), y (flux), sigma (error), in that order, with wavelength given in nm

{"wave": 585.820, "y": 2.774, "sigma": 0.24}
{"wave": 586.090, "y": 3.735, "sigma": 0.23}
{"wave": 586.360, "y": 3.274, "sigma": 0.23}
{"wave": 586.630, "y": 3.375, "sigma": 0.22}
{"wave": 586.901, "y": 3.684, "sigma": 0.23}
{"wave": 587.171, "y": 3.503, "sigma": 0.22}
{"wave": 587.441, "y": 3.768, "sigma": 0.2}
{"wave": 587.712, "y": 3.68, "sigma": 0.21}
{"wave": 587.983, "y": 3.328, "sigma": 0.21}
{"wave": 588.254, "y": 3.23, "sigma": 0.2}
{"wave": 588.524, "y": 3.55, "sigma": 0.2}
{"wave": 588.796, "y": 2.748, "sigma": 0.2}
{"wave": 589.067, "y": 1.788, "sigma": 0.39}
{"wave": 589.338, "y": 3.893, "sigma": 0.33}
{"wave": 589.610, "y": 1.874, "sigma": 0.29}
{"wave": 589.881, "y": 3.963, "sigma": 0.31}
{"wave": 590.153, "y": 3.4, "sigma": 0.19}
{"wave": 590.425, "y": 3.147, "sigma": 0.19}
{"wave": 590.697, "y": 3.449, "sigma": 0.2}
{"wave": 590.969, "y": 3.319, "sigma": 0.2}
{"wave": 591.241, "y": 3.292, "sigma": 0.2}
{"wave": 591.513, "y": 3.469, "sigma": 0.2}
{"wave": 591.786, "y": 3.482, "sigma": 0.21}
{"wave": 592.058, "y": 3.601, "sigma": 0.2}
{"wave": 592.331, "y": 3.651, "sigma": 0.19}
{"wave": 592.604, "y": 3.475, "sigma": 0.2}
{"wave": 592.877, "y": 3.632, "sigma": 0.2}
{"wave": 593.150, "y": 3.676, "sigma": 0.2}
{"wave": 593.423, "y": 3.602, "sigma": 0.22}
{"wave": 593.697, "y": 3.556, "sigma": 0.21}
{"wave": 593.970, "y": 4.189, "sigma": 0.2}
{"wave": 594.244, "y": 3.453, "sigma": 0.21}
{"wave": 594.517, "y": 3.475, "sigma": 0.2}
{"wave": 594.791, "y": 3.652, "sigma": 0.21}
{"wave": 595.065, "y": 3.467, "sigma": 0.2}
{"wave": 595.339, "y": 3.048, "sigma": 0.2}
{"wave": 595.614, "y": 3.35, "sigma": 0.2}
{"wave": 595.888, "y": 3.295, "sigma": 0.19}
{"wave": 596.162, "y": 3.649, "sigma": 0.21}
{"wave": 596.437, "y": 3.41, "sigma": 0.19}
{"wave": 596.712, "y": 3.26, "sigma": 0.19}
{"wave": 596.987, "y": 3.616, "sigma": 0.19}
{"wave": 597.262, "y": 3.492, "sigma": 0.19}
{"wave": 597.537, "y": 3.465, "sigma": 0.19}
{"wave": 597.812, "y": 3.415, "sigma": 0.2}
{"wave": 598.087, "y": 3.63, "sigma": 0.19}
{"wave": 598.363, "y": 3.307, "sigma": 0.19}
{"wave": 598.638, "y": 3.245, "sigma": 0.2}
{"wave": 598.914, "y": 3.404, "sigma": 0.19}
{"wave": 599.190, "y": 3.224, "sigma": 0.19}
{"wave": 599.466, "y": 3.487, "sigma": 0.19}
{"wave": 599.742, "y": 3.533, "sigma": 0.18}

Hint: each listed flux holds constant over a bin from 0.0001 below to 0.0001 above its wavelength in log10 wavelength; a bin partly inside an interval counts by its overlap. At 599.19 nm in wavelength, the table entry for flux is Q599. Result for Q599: 3.224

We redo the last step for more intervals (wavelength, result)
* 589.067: 1.788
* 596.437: 3.41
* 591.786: 3.482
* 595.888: 3.295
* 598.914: 3.404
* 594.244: 3.453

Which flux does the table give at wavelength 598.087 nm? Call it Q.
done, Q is 3.63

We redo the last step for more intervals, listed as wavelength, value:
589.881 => 3.963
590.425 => 3.147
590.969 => 3.319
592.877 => 3.632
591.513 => 3.469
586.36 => 3.274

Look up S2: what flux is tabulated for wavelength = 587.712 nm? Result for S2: 3.68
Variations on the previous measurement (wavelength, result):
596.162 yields 3.649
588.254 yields 3.23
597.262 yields 3.492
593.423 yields 3.602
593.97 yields 4.189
